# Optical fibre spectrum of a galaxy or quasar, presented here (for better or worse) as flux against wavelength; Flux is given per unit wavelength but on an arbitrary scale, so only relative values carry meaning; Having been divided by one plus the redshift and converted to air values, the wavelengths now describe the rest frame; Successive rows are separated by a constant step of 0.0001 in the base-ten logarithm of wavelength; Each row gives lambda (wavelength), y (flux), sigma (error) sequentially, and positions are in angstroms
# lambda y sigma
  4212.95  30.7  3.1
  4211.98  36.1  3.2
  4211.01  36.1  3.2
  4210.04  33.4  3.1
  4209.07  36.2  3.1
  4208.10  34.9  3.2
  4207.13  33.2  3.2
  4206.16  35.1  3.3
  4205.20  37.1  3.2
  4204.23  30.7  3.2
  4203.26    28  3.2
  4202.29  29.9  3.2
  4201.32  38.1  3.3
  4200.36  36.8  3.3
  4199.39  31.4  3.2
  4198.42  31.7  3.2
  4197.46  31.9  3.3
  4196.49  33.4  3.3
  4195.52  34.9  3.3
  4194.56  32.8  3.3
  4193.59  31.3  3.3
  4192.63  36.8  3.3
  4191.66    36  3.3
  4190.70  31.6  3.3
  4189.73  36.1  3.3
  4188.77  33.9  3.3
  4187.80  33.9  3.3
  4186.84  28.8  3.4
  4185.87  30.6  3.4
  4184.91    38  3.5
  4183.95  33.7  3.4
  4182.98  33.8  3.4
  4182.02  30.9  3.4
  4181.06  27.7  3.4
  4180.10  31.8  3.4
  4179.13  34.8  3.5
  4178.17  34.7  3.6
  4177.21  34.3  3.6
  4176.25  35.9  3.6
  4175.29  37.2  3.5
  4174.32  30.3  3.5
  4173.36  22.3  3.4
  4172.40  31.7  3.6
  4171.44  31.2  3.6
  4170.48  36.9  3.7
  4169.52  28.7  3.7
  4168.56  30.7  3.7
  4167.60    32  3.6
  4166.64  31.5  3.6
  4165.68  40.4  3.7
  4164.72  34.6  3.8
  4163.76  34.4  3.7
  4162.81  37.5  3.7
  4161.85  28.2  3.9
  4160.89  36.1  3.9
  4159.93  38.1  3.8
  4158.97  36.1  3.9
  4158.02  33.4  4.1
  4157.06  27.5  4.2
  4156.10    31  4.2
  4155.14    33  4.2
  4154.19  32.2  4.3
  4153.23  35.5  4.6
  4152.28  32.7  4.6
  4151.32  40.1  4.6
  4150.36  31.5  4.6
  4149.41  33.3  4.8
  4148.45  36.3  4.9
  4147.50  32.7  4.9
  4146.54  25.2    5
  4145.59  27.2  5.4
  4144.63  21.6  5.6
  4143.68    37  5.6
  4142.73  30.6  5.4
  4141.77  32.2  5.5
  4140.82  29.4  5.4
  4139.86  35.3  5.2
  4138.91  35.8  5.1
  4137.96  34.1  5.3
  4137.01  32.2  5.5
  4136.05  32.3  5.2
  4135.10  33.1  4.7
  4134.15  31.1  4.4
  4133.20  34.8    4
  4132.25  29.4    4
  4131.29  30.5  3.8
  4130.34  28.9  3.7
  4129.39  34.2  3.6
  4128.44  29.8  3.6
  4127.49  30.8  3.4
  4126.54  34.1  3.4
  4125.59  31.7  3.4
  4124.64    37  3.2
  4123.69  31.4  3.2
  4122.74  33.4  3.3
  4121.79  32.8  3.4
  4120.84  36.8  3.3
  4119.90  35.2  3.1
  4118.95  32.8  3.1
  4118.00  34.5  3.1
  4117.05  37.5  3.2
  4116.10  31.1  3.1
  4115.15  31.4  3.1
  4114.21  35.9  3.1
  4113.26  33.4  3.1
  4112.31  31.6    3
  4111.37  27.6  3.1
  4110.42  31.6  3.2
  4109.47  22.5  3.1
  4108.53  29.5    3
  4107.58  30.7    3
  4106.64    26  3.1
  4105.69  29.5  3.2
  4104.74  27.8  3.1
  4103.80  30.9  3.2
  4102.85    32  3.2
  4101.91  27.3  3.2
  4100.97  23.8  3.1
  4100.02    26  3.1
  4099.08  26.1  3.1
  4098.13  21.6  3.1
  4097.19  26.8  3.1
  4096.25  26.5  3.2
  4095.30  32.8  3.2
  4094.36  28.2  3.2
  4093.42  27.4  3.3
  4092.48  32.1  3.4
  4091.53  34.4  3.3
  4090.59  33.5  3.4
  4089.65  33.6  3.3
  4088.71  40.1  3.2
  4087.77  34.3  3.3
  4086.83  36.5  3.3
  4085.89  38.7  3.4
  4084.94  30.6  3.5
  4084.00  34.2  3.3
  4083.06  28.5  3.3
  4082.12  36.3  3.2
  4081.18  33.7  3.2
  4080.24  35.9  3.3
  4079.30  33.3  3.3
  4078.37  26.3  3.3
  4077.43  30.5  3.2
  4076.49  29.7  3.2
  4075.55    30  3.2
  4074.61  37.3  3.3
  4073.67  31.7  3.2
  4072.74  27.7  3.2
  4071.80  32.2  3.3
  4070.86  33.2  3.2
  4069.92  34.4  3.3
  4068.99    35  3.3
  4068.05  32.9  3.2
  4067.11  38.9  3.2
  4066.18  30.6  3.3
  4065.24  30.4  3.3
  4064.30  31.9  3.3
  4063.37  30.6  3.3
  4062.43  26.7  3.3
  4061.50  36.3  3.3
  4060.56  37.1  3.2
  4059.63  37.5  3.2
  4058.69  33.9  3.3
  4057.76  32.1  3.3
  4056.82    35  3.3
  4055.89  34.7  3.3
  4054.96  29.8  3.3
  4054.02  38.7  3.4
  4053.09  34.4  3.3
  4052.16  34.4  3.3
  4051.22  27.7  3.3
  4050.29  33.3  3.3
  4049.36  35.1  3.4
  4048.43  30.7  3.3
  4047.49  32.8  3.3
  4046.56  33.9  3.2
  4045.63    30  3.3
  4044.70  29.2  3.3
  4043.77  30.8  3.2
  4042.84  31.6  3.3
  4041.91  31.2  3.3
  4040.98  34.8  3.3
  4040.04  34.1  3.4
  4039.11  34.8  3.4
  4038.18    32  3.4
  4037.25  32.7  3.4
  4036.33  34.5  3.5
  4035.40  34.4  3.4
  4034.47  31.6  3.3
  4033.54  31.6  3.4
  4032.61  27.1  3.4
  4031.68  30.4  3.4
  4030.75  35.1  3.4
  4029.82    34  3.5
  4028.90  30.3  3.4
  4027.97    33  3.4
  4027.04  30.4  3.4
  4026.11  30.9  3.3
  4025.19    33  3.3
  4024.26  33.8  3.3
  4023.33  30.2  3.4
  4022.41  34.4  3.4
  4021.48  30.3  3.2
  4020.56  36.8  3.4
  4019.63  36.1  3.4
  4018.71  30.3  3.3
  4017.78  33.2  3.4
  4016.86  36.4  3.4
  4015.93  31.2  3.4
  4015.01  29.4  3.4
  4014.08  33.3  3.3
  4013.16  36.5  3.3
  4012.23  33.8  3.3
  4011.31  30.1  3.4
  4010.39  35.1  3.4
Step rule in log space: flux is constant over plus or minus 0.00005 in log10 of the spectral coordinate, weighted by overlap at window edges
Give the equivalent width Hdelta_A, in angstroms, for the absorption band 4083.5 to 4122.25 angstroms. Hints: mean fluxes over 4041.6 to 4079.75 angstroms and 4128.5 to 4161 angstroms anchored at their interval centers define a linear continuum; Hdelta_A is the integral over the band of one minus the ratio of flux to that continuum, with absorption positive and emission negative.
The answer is 1.6 angstroms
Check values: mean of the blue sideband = 32.5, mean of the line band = 31.1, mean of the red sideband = 32.4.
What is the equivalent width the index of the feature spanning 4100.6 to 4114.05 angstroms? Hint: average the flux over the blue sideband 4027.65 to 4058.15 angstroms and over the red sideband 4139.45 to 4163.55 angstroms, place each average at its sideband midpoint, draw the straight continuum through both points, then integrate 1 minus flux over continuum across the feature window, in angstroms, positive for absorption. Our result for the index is 1.4 angstroms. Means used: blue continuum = 32.6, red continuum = 32.6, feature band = 29.1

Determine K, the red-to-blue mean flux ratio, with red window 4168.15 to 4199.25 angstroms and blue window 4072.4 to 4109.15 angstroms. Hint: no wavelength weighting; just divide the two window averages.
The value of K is 1.06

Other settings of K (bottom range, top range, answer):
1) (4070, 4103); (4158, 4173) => 1.08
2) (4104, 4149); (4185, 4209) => 1.05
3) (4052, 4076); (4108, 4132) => 0.97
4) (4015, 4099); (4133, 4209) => 1.01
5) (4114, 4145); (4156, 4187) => 1.01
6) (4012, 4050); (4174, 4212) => 1.03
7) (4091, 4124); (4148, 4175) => 1.09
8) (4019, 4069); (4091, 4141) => 0.95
